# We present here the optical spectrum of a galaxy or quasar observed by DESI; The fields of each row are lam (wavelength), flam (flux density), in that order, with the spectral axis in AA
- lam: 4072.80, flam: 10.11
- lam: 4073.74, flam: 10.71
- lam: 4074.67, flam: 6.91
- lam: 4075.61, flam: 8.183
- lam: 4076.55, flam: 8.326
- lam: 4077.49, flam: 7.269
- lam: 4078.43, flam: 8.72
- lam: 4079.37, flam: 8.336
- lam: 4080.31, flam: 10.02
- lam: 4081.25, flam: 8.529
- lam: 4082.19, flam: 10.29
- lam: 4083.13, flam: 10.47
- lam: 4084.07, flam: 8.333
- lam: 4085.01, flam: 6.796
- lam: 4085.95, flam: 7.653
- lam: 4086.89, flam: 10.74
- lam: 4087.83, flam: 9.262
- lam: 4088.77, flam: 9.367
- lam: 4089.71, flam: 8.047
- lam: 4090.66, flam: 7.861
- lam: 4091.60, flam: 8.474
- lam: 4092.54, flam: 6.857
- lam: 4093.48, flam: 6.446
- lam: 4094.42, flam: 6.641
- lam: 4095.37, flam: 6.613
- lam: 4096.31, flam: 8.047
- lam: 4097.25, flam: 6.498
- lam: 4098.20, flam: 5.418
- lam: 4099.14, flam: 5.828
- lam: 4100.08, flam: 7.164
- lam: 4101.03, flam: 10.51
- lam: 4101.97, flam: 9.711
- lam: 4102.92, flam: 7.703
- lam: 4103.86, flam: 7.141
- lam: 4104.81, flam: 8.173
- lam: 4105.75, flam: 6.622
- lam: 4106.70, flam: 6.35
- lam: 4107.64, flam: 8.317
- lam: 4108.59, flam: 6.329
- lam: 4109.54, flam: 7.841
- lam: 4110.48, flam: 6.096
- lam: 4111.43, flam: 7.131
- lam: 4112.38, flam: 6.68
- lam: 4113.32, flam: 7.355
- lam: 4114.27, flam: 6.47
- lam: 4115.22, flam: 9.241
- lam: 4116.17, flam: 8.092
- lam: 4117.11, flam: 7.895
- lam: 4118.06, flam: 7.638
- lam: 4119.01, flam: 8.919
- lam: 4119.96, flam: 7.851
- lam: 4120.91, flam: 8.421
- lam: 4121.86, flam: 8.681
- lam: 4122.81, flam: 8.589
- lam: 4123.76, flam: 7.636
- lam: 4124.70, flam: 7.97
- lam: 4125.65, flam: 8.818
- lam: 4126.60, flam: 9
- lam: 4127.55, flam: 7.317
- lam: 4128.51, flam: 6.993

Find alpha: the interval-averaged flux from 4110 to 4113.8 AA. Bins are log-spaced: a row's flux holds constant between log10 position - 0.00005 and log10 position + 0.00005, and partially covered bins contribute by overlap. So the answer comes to 6.83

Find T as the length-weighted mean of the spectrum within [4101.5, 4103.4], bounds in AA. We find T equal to 8.71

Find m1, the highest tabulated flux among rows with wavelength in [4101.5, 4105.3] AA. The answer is 9.711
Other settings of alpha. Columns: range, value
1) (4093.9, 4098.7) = 6.63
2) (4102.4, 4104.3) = 7.48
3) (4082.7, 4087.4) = 8.79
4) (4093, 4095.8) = 6.56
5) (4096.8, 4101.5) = 7.08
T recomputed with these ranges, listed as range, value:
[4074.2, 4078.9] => 7.89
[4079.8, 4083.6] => 9.81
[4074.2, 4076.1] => 7.59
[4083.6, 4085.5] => 7.57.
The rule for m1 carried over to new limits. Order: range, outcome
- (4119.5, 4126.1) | 8.818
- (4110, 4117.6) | 9.241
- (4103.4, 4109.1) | 8.317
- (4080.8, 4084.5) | 10.47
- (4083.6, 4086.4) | 8.333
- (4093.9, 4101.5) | 10.51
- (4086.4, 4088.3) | 10.74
